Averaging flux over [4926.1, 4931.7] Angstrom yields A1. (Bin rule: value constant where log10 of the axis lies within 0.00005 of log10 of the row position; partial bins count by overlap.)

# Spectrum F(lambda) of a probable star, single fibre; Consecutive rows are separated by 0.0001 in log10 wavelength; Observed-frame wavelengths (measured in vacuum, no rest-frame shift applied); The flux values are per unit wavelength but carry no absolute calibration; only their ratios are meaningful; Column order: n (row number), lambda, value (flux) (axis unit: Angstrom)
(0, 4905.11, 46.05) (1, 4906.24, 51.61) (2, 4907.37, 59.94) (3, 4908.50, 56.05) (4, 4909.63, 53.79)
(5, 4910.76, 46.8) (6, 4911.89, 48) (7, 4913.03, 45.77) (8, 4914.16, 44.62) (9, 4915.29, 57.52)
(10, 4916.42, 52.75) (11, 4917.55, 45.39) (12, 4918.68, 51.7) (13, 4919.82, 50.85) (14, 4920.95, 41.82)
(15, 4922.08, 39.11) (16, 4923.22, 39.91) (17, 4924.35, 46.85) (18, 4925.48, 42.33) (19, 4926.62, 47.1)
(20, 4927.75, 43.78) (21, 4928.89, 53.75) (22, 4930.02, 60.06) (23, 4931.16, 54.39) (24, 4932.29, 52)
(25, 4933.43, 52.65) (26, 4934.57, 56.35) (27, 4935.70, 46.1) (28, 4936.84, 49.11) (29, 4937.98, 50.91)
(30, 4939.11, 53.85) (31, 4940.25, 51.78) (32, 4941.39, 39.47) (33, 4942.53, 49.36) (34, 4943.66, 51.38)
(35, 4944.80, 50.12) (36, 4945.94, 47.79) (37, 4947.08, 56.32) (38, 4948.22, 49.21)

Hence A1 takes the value 51.8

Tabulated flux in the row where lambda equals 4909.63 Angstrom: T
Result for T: 53.79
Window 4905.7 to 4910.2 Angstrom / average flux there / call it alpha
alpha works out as 55.4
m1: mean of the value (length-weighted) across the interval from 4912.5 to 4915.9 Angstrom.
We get 49.5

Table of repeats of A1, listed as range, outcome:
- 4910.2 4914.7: 46.2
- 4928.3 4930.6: 56.7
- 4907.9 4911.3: 52.3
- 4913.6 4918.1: 50.2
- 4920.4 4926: 42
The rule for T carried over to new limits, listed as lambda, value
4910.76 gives 46.8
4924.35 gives 46.85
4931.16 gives 54.39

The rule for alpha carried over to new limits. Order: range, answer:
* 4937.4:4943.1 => 49.1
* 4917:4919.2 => 48.6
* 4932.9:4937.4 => 51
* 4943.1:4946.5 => 49.7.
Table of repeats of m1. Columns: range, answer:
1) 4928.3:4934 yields 54.5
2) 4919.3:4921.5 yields 46.3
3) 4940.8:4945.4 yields 47.6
